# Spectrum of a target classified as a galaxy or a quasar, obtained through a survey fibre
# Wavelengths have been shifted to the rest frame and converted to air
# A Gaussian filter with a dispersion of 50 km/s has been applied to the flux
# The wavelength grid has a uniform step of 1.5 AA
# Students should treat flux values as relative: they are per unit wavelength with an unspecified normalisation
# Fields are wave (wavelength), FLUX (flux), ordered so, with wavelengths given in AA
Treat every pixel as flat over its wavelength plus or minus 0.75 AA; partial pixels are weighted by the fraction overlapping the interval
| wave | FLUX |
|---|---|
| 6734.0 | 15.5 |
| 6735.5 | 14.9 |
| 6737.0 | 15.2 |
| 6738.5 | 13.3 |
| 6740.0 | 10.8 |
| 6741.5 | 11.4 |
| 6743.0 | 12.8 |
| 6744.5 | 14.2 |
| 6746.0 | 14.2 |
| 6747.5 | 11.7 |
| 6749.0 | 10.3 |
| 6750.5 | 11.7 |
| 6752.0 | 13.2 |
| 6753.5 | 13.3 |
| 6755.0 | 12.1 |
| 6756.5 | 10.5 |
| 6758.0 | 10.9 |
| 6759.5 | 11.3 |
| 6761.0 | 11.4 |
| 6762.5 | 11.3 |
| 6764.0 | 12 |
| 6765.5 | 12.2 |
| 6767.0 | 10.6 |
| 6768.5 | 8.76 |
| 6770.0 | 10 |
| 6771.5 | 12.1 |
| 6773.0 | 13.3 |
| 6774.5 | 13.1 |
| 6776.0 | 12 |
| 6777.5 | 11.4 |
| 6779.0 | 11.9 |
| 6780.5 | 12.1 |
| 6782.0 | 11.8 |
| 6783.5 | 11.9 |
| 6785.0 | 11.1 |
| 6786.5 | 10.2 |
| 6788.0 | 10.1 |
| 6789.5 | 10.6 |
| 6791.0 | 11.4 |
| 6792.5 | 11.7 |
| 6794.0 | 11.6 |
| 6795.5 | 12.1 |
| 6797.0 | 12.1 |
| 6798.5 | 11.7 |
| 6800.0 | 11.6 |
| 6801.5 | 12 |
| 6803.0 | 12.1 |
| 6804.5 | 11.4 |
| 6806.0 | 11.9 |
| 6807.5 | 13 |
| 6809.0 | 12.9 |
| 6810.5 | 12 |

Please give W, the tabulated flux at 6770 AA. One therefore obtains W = 10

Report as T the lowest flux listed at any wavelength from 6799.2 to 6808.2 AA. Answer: 11.4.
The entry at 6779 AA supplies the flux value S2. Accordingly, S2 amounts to 11.9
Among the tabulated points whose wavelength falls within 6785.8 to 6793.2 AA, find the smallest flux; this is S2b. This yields 10.1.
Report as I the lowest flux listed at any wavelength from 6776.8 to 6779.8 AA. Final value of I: 11.4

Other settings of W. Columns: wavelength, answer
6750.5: 11.7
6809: 12.9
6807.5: 13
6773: 13.3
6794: 11.6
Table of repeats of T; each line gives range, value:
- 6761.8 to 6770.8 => 8.76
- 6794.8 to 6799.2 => 11.7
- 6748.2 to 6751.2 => 10.3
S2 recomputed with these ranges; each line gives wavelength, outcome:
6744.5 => 14.2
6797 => 12.1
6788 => 10.1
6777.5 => 11.4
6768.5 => 8.76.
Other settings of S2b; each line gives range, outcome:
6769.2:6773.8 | 10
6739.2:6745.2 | 10.8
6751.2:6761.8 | 10.5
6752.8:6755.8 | 12.1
